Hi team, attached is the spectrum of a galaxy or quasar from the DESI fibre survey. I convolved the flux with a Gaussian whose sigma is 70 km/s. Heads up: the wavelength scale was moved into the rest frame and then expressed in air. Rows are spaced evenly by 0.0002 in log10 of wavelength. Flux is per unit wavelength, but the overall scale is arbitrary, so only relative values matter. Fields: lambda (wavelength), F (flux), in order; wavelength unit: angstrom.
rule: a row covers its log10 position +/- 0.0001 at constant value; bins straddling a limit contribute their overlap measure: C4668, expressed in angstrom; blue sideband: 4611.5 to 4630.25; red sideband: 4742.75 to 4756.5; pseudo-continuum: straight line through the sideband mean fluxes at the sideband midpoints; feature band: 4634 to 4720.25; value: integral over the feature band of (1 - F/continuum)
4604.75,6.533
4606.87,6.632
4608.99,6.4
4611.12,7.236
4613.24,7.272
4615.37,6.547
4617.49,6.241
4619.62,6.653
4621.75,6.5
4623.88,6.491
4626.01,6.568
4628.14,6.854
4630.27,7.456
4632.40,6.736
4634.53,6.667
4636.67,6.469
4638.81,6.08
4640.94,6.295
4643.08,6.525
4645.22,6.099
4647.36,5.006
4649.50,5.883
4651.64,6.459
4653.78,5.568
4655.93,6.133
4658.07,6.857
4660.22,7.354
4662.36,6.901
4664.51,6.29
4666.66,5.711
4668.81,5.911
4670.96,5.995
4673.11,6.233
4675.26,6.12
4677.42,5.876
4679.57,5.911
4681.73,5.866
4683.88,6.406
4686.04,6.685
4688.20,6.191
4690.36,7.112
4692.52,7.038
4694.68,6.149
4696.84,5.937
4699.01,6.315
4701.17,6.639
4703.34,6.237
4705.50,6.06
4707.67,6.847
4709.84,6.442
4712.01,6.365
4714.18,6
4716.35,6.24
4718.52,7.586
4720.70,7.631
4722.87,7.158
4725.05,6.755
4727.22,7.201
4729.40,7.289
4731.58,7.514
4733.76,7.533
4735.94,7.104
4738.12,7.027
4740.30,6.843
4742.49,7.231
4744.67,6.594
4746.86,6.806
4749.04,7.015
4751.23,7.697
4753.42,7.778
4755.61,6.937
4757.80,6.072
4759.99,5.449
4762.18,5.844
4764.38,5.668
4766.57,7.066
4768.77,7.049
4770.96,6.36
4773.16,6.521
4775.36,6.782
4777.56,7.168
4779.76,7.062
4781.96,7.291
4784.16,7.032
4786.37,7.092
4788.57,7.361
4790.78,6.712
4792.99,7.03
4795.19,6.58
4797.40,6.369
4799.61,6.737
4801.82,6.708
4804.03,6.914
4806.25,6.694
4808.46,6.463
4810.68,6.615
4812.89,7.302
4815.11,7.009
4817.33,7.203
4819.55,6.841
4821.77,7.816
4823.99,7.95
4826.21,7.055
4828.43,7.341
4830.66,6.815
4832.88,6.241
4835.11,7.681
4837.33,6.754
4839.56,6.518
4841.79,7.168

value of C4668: 7.3 angstrom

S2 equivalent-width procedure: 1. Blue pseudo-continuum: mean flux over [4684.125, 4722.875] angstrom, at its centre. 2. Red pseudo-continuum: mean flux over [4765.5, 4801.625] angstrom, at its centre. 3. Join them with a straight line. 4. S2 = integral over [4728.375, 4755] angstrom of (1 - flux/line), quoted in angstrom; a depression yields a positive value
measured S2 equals -1.89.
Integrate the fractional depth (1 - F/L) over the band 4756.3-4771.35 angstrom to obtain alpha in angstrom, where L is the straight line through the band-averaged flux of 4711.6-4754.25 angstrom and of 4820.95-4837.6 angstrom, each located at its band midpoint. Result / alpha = 1.89 angstrom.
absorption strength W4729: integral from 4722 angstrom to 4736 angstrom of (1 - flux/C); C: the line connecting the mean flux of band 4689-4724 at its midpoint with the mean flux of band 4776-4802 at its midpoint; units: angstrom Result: -1.12 angstrom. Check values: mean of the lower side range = 6.61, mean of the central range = 7.23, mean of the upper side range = 6.93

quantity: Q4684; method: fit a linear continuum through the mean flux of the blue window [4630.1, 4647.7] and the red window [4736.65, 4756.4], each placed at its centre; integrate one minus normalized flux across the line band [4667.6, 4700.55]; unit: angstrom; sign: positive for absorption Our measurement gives 2.1 angstrom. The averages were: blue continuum 6.37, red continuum 7.11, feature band 6.25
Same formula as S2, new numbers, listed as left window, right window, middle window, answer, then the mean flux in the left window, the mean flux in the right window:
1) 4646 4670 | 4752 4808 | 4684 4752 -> -3.7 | 6.19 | 6.73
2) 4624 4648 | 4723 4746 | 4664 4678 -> 1.4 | 6.46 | 7.11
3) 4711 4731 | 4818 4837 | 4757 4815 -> 3.2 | 6.93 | 7.2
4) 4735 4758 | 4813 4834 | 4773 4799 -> 0.6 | 7.05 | 7.15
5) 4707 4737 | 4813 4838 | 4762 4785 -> 1.1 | 6.98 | 7.17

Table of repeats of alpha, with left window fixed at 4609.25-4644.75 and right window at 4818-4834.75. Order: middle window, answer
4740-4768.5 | 1.2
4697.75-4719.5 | 1.3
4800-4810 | 0.6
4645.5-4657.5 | 1.5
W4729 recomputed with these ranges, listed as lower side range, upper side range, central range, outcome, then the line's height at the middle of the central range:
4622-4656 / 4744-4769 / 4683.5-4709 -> 0.09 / 6.49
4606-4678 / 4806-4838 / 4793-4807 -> 0.59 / 6.99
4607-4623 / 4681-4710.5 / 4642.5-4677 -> 1.91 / 6.54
